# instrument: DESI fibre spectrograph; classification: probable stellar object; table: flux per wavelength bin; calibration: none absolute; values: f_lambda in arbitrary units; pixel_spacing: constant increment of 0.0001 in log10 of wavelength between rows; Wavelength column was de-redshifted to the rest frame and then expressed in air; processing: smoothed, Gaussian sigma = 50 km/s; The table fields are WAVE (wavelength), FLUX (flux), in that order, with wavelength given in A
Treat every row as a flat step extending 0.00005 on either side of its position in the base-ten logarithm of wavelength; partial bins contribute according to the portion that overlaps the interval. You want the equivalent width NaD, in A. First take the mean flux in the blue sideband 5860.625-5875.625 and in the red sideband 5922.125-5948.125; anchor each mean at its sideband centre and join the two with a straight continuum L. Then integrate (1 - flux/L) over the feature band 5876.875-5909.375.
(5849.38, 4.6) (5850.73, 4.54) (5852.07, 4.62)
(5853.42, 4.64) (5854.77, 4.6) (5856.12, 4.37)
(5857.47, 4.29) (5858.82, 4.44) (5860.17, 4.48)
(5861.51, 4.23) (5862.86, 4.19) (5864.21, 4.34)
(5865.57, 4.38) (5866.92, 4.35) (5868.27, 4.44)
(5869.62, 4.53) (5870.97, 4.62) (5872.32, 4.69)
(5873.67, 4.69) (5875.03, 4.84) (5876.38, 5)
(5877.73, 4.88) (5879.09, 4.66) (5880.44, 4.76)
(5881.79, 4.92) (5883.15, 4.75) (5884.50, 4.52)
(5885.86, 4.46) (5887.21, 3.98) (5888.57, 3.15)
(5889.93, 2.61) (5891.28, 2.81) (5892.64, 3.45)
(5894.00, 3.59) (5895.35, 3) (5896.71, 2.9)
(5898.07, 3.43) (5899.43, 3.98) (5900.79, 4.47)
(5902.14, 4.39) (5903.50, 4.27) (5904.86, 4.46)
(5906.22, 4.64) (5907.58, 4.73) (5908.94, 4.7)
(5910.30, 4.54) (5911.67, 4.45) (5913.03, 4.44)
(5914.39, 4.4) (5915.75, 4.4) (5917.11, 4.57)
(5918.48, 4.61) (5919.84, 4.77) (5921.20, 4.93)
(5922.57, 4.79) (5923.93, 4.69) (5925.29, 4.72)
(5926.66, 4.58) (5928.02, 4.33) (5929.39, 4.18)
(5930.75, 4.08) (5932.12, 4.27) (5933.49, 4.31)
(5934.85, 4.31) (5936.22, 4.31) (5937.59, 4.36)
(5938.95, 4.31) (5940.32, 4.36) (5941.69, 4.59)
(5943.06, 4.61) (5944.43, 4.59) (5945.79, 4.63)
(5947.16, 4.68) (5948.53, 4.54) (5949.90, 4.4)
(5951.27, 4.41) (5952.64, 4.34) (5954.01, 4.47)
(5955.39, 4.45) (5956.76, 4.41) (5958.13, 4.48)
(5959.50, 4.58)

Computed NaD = 2.97 A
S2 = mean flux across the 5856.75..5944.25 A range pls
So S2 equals 4.33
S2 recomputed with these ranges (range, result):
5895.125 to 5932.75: 4.36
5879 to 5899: 3.78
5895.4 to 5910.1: 4.16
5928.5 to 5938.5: 4.26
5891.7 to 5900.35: 3.4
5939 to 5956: 4.5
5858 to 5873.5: 4.44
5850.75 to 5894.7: 4.32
